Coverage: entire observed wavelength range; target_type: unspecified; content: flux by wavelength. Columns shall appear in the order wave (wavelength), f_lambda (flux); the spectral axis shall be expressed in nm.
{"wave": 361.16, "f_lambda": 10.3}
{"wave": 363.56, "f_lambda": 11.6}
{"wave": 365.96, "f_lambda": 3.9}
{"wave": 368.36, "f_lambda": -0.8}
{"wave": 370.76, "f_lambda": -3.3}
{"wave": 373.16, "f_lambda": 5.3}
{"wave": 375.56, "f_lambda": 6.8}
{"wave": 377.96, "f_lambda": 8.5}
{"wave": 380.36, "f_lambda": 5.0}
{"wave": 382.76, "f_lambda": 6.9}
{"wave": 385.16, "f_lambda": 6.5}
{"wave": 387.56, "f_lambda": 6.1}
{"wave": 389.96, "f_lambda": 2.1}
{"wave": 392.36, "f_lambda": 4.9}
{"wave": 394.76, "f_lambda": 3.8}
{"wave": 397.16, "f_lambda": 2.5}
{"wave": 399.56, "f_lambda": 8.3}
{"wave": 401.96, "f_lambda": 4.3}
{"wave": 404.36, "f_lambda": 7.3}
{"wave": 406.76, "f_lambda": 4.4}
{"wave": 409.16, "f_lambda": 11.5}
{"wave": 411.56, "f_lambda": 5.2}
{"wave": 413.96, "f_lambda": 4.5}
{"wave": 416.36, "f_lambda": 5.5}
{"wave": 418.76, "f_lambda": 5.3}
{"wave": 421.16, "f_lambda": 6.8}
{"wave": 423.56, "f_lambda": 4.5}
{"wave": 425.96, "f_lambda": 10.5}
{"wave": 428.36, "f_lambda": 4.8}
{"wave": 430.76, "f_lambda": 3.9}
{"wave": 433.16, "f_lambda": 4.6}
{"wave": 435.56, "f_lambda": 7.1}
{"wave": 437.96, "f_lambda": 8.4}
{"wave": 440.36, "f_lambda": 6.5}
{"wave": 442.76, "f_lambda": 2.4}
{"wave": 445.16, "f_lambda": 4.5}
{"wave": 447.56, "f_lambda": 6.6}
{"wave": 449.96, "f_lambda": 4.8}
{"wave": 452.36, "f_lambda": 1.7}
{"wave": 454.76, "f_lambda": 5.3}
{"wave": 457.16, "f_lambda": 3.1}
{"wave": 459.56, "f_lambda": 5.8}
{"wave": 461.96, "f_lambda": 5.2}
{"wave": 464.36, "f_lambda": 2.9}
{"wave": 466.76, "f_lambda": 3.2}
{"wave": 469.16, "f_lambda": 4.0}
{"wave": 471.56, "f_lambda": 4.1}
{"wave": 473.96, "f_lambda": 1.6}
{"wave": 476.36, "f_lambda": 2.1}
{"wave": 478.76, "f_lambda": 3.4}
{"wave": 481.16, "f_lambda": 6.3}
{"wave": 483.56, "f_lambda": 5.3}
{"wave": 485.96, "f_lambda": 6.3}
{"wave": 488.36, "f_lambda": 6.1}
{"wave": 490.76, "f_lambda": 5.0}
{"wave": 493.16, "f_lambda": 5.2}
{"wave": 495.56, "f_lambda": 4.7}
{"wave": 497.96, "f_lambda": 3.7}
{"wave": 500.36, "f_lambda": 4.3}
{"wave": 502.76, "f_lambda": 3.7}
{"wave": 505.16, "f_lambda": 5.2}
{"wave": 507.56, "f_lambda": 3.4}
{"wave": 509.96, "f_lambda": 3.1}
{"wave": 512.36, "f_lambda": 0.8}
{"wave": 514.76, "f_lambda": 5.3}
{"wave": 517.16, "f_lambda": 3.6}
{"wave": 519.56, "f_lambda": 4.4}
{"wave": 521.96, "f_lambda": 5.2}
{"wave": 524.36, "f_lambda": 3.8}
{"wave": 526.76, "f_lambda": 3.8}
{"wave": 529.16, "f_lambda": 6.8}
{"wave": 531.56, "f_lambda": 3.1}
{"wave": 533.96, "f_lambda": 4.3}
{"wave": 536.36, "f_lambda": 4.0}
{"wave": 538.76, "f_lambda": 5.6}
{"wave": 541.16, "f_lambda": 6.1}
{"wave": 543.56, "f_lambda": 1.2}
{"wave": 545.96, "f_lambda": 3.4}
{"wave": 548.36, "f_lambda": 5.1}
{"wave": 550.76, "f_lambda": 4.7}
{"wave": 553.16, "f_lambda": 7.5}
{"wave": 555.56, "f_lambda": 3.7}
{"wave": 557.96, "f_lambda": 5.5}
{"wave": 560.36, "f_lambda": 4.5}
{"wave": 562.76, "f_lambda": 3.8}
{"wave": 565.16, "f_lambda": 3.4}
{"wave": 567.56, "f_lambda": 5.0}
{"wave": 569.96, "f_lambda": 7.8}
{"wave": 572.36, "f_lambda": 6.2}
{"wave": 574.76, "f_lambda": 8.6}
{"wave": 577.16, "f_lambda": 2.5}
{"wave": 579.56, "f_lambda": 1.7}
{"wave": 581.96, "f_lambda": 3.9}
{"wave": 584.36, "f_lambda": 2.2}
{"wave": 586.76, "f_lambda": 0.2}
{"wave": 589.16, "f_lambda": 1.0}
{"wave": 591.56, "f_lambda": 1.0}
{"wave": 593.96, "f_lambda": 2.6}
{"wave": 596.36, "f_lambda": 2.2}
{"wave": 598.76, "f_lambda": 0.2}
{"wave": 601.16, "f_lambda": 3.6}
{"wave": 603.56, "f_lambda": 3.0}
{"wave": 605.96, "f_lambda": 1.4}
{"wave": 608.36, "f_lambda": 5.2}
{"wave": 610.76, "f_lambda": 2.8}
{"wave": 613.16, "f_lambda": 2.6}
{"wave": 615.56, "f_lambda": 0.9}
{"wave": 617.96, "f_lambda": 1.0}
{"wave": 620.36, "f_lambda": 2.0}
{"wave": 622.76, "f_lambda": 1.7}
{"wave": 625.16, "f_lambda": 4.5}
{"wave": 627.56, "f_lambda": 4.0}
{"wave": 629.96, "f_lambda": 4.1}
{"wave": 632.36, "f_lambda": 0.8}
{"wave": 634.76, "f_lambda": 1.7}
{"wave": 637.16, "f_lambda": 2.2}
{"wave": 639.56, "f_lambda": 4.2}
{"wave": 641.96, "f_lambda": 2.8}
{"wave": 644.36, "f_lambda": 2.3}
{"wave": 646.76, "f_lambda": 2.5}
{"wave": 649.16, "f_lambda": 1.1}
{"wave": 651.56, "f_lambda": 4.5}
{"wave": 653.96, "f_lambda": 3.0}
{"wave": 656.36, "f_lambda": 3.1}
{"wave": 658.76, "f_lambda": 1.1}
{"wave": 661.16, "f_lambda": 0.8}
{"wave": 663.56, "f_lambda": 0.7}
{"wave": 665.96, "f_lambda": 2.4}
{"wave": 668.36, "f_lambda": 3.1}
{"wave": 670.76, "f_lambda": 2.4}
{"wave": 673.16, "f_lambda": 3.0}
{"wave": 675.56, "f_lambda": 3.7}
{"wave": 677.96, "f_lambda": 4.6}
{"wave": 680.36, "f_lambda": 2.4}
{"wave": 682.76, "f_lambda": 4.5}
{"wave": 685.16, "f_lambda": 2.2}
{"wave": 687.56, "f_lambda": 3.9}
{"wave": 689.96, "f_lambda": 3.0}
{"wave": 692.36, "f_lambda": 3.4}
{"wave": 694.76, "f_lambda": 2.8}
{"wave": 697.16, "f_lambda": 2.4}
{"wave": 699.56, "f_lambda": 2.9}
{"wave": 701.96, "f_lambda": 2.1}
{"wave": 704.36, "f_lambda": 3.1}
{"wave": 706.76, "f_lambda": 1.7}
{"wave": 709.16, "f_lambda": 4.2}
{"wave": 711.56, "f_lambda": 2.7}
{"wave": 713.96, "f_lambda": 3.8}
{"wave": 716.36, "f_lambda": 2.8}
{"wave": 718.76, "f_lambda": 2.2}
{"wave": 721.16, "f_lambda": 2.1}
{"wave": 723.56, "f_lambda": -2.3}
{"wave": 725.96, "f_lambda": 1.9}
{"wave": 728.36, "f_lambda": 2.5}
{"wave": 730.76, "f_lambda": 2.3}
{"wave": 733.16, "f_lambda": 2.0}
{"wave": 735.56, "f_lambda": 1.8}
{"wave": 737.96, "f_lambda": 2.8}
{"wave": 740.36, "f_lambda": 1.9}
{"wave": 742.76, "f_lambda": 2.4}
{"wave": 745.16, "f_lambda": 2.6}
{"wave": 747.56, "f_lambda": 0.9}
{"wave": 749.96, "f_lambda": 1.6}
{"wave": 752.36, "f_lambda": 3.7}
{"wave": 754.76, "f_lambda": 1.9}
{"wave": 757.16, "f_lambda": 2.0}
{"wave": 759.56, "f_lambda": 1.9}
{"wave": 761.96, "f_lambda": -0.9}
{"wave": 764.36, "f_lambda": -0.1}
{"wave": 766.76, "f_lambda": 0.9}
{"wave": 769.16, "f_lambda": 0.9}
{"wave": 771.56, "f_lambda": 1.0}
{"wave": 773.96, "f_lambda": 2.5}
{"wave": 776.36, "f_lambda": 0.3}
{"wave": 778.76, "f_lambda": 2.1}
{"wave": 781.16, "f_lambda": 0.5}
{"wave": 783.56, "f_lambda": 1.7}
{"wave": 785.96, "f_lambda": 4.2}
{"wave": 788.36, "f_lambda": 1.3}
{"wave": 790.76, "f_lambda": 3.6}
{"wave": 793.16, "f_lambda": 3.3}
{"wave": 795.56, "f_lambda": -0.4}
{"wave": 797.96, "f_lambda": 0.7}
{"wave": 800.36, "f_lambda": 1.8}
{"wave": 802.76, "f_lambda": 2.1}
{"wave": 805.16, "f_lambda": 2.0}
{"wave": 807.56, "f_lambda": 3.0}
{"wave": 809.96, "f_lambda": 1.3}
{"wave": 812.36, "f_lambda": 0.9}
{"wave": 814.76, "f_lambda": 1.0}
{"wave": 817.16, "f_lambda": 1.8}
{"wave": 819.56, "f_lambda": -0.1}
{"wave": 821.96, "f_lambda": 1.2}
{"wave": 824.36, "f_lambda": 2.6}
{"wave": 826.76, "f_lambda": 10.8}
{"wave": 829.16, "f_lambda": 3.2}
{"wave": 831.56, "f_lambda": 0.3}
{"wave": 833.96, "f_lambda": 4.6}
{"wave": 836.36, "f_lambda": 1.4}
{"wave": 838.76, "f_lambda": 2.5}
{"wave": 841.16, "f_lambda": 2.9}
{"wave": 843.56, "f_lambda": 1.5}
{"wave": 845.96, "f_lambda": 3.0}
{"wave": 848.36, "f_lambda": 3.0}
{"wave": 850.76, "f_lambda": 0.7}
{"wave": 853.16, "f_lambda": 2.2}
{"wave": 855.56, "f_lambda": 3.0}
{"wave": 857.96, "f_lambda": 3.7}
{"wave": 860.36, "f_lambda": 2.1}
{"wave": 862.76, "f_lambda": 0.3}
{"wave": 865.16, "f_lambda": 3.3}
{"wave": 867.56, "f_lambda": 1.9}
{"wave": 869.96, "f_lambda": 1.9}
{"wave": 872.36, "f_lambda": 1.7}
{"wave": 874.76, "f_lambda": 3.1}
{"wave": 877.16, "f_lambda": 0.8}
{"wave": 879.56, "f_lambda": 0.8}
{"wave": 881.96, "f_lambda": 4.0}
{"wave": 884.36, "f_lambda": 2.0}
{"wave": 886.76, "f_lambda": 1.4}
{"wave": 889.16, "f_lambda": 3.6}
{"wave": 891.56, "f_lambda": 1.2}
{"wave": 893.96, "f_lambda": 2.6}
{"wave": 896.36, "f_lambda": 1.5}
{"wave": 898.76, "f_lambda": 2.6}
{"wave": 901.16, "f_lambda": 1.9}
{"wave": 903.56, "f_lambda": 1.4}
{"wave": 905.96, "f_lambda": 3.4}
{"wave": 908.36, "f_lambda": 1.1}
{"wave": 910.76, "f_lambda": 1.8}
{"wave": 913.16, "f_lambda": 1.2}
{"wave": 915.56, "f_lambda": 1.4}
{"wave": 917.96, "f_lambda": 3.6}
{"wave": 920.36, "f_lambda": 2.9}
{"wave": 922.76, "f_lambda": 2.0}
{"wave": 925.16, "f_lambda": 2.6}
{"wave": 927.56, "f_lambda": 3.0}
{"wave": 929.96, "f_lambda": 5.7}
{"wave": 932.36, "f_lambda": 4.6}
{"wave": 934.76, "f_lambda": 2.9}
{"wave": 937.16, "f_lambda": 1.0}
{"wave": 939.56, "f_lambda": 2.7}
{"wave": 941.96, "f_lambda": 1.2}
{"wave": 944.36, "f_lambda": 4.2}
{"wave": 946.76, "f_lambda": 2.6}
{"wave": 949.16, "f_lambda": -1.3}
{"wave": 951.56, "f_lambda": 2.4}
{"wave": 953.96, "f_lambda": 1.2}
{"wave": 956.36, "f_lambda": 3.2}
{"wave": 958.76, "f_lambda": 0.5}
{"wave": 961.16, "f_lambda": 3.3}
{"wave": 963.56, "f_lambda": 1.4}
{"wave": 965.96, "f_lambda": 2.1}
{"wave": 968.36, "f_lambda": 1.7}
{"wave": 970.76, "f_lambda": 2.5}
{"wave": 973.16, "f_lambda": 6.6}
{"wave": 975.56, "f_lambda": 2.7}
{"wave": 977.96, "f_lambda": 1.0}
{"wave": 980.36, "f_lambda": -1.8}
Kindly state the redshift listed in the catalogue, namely 1.22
